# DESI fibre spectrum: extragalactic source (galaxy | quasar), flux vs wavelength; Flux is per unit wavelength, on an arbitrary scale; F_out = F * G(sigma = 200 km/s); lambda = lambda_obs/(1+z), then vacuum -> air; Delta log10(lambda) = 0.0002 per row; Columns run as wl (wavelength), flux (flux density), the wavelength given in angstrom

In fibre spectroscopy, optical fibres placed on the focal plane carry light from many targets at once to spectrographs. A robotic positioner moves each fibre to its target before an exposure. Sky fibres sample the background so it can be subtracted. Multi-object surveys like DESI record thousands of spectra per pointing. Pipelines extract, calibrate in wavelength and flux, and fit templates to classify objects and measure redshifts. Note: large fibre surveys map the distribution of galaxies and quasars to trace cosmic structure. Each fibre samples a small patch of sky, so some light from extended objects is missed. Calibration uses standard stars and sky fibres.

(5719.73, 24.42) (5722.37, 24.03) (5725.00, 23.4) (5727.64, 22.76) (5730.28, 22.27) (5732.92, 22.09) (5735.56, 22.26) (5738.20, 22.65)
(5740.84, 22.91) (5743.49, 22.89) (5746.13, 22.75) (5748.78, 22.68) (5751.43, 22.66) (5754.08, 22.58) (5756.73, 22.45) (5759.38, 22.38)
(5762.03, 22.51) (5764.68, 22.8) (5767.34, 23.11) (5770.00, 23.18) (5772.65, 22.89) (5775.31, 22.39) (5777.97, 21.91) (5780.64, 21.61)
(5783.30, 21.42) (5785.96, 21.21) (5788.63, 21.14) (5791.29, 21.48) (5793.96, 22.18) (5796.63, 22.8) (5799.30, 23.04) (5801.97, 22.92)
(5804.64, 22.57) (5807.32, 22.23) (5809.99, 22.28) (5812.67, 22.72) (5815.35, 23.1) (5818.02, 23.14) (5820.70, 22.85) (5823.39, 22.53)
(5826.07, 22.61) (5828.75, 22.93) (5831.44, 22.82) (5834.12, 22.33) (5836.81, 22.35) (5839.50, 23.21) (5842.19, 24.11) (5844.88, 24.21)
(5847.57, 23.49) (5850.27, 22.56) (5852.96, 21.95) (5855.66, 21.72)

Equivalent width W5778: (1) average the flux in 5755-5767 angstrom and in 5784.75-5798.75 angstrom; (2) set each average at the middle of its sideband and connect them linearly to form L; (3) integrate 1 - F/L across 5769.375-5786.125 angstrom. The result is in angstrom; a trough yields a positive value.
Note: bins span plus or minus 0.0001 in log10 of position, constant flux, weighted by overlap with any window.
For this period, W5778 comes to 0.06 angstrom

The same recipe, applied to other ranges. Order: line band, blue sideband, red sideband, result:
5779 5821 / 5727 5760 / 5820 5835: 0.67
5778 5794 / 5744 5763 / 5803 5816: 0.77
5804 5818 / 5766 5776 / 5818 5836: 0.08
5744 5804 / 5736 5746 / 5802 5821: 0.97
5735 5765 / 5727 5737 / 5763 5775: -0.02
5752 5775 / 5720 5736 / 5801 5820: 0.12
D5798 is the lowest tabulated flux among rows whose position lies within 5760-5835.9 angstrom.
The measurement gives 21.14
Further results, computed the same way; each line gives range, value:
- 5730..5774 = 22.09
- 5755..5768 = 22.38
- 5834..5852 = 22.33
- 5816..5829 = 22.53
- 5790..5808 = 21.48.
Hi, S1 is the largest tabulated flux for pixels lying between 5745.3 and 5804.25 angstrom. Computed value 23.18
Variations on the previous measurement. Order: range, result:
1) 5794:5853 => 24.21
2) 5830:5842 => 23.21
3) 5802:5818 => 23.1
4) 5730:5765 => 22.91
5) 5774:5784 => 22.39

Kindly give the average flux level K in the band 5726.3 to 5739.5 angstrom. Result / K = 22.4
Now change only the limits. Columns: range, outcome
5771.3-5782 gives 22.2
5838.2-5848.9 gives 23.8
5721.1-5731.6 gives 23.1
